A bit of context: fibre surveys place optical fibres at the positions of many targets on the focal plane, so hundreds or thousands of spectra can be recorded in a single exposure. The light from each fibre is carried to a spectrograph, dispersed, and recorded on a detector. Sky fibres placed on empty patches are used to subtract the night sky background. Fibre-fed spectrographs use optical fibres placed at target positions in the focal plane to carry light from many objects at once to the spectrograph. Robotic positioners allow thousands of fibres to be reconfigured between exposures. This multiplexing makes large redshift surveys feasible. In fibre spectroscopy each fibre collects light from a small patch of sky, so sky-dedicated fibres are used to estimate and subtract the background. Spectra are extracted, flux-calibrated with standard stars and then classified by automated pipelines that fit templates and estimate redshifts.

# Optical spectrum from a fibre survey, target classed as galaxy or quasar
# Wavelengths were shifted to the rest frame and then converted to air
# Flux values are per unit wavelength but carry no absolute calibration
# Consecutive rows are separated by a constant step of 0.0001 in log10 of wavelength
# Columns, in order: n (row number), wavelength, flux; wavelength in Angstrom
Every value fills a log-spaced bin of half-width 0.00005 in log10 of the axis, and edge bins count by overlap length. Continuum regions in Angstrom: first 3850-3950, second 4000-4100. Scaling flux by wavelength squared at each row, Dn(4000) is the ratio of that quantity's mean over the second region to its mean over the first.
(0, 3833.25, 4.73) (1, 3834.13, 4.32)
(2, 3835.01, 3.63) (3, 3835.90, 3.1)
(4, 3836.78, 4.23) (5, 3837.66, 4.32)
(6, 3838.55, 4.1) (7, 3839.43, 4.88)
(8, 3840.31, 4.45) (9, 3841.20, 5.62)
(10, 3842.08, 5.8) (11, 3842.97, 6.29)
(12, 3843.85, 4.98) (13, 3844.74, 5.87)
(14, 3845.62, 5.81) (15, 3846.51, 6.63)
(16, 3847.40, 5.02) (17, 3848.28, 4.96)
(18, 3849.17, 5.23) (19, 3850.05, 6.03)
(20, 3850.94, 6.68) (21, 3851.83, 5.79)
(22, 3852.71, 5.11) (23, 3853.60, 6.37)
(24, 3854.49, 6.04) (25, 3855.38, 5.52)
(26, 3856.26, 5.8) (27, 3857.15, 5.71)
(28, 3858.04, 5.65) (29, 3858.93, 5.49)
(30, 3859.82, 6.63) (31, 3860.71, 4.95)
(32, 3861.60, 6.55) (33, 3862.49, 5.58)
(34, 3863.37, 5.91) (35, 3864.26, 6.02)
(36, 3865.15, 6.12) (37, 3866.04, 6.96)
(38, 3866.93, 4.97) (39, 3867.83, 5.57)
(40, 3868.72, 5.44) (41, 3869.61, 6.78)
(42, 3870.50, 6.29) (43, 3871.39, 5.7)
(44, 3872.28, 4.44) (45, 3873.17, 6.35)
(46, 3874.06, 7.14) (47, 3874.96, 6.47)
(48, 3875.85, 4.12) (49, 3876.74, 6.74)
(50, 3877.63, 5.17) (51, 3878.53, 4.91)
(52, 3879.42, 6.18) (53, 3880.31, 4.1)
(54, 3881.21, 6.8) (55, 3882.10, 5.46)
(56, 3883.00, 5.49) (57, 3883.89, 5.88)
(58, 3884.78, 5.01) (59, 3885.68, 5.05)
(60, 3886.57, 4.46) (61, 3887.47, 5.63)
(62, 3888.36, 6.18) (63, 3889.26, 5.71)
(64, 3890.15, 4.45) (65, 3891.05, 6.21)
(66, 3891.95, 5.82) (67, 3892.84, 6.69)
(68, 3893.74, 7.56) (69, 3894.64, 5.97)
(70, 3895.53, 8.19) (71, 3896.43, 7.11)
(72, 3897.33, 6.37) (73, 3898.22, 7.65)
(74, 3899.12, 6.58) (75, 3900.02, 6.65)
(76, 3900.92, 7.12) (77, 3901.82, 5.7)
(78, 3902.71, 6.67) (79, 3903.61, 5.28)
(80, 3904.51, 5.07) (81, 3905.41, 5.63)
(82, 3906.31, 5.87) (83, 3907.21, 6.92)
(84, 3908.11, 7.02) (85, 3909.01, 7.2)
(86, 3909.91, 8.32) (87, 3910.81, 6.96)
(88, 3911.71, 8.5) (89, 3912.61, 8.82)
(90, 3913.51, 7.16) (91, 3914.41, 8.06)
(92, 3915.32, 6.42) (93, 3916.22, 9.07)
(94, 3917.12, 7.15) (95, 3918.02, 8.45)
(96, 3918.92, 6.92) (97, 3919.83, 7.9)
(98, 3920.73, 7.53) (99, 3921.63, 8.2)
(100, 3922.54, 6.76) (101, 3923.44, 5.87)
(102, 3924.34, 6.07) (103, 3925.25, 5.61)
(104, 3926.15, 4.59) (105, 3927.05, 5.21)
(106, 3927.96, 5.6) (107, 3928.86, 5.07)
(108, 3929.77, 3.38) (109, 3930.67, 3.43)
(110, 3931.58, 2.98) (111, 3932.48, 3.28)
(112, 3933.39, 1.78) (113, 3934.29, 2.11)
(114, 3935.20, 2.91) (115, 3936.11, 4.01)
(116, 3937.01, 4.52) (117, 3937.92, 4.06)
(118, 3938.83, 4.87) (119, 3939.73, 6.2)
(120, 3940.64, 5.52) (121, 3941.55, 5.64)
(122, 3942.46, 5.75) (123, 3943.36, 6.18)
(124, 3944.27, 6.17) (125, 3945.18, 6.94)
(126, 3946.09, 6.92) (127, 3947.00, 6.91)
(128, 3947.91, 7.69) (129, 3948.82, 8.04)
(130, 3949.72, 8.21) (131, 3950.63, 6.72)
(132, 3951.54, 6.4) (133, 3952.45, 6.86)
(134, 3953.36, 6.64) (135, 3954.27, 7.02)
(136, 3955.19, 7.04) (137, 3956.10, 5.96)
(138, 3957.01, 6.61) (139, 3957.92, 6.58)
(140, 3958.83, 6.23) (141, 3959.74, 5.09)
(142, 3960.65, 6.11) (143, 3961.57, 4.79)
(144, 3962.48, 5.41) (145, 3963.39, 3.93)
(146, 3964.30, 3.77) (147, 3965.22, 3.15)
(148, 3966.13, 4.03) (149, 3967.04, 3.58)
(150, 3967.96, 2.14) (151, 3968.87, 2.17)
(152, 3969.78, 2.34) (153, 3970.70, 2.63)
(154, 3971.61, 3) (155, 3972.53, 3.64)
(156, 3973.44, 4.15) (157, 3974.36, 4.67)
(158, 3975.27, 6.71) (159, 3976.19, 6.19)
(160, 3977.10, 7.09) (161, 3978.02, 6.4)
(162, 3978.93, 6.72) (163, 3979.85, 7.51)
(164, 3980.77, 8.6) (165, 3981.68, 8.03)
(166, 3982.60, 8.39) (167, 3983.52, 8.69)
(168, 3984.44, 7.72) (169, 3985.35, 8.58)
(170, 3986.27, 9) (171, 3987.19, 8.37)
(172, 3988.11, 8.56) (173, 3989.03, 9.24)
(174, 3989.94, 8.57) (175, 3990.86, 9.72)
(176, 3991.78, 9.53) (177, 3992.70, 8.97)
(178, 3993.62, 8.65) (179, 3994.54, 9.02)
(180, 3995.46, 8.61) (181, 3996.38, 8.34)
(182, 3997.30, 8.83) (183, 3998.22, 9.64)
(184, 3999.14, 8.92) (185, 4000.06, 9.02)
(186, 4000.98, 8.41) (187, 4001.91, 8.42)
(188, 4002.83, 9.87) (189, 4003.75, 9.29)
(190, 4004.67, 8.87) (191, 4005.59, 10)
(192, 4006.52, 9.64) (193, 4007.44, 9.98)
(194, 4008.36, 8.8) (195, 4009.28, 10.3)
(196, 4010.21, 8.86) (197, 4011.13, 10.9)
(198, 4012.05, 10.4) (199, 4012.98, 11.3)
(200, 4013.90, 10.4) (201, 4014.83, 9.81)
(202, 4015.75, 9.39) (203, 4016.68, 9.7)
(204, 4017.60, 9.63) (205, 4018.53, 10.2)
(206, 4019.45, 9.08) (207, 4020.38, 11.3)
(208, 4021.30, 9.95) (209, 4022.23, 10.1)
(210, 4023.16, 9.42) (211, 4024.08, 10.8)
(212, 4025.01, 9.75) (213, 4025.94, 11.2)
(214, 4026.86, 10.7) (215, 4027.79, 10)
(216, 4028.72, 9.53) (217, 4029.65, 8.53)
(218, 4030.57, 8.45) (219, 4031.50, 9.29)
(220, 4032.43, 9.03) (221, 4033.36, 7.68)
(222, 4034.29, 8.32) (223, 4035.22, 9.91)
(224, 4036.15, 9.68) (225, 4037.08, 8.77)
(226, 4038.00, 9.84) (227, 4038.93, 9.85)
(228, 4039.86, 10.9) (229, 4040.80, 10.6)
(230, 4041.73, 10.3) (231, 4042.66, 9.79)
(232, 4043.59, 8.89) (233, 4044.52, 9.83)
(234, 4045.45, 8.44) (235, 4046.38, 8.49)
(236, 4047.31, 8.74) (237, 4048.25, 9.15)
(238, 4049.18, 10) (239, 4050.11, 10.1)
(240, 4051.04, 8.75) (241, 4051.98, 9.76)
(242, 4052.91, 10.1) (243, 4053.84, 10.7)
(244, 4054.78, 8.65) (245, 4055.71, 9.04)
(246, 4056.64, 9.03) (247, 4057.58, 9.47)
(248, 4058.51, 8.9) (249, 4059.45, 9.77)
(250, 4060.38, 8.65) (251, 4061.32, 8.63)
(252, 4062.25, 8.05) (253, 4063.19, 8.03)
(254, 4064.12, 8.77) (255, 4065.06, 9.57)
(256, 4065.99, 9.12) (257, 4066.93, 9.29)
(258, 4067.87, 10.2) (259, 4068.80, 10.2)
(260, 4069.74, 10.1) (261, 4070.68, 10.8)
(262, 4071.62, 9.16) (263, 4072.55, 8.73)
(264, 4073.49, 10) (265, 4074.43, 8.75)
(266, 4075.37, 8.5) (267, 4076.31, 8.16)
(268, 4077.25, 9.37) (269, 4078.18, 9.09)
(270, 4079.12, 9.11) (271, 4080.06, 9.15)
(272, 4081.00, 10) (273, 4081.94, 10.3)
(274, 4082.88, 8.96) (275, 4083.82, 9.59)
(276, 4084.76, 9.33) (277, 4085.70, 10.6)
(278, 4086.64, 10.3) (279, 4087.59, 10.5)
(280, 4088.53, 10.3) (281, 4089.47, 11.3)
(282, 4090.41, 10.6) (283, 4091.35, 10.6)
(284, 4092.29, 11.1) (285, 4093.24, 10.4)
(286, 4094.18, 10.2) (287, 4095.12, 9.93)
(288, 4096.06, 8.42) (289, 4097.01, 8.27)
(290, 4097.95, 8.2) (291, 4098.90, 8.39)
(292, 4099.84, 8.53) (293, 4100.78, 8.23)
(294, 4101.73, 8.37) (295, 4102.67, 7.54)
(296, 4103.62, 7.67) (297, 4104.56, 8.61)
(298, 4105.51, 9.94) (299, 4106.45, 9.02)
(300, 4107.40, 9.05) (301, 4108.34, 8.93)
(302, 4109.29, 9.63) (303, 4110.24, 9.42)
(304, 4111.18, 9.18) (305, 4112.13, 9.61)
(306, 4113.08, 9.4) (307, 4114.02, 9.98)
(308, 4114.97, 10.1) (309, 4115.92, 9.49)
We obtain 1.72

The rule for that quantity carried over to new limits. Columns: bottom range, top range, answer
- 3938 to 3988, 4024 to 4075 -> 1.64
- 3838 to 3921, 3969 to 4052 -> 1.53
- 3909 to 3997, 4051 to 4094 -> 1.62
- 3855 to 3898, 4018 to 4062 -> 1.76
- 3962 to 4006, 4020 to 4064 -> 1.38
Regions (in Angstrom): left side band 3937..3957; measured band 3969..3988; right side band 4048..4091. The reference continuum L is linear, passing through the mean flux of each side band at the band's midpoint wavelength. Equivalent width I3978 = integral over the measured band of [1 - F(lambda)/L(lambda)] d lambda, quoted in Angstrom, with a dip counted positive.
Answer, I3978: 2.26 Angstrom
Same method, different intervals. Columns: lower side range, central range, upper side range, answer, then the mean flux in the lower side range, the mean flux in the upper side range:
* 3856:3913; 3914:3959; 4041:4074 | 7.2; 6.12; 9.36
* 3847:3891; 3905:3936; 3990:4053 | 3.9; 5.69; 9.53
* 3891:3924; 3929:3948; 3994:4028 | 7.5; 7.02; 9.7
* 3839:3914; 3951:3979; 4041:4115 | 9.1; 6.03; 9.37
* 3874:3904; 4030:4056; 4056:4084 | -1.9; 6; 9.24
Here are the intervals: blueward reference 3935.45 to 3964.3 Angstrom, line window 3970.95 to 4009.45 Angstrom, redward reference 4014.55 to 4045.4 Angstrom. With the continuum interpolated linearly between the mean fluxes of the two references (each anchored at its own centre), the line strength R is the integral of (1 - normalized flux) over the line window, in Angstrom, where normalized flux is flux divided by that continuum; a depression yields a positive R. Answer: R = -0.9 Angstrom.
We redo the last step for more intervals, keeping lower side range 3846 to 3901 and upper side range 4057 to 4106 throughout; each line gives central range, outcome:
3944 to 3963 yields 1.7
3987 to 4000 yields -1.7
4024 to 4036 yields -1.3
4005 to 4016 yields -2.4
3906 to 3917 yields -1.7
